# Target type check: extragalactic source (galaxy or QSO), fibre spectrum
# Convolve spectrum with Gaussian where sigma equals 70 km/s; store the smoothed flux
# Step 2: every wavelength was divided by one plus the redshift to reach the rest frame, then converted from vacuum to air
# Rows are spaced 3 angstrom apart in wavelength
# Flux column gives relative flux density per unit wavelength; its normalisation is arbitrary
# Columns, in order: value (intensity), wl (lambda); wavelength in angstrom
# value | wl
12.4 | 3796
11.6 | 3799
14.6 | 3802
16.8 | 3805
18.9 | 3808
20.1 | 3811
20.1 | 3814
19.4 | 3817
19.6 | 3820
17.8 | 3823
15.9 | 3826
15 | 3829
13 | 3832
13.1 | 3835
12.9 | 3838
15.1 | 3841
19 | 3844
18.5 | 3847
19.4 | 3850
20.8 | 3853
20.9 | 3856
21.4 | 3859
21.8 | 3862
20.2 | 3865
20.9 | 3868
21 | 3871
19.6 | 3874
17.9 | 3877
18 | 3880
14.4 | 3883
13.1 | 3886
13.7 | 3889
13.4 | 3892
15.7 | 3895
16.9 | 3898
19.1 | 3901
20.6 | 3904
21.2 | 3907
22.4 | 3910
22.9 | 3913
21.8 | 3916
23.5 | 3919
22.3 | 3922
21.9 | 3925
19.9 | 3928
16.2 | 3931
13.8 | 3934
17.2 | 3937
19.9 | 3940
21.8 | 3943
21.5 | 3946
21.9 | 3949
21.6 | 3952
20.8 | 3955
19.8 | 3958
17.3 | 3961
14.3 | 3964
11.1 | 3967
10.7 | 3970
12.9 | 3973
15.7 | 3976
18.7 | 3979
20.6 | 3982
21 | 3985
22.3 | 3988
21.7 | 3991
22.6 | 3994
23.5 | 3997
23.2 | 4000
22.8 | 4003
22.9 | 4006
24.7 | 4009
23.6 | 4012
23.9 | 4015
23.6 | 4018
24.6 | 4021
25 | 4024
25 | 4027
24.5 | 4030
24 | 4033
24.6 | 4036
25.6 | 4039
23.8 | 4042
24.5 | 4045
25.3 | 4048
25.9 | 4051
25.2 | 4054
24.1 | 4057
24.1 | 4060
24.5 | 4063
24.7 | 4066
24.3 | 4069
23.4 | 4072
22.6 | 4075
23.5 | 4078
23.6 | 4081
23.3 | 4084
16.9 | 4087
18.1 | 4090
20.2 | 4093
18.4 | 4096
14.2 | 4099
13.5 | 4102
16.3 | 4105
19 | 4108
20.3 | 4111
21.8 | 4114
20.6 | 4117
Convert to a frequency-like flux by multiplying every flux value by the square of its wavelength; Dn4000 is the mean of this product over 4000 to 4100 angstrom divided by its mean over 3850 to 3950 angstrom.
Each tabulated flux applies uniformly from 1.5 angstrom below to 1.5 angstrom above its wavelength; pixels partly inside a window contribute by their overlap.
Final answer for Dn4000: 1.30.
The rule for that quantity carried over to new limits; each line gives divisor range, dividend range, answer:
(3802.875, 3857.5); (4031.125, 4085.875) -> 1.55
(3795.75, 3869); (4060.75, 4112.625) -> 1.32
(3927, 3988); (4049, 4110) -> 1.26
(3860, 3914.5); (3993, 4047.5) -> 1.39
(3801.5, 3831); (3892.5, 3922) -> 1.19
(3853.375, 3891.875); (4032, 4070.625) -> 1.46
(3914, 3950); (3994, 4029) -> 1.23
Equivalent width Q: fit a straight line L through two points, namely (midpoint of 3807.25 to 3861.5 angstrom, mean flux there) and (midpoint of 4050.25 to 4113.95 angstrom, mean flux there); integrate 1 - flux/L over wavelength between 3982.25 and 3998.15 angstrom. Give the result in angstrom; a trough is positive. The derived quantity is -1.7 angstrom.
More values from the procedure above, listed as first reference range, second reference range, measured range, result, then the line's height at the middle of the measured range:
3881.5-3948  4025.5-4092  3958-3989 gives 6.40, 20.8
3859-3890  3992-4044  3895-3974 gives 6.15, 20.7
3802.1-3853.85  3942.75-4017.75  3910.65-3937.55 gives -1.57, 19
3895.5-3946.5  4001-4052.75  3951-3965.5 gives 1.94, 21.6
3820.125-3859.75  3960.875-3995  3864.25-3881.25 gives -2.38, 17.2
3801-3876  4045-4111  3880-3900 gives 4.27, 19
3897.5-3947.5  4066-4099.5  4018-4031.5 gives -2.48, 20.8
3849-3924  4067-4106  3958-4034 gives -4.13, 19.7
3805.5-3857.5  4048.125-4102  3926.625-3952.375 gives 0.48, 19.6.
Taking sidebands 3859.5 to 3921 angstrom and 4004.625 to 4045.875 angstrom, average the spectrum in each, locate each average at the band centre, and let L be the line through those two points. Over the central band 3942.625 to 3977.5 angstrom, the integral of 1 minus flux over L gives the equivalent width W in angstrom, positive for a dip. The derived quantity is 7.0 angstrom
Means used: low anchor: 19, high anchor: 24.3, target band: 17.3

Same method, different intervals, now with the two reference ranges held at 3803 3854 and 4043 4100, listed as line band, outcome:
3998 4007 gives -0.83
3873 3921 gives 1.04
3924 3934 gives 0.56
